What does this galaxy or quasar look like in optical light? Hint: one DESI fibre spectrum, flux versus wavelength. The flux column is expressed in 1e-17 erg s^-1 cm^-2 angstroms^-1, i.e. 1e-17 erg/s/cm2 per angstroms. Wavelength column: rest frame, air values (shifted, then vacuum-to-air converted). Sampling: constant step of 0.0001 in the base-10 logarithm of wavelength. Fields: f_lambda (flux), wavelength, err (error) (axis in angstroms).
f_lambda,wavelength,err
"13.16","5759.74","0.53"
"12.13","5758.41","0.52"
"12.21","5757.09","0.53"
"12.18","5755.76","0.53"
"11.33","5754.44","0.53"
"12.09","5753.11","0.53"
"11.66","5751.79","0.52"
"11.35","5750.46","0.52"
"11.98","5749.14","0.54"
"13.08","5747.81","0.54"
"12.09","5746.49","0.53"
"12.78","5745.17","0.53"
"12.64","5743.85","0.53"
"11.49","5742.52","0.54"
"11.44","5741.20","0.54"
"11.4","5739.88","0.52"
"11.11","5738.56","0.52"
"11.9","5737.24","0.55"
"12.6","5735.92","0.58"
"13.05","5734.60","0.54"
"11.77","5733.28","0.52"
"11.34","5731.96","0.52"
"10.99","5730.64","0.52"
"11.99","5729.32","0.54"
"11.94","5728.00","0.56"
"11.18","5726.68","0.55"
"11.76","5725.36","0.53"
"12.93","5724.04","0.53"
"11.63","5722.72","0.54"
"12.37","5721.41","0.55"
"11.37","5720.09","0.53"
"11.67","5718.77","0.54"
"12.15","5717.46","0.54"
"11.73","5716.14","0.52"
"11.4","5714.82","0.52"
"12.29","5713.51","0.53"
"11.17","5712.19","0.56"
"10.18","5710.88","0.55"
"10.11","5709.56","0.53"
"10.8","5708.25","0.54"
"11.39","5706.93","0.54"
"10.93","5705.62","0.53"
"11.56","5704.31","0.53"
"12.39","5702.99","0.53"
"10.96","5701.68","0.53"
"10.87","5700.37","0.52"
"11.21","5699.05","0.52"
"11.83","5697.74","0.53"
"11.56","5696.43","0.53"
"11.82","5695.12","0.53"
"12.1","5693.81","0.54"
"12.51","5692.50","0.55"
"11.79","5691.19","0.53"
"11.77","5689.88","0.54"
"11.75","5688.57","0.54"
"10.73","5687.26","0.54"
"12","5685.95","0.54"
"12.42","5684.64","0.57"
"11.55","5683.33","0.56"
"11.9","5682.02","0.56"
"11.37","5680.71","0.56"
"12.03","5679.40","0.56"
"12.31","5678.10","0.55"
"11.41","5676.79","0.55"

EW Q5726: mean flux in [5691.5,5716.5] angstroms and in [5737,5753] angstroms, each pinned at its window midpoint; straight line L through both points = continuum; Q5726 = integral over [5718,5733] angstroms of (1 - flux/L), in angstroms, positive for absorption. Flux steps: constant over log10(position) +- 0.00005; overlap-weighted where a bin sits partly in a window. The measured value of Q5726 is -0.1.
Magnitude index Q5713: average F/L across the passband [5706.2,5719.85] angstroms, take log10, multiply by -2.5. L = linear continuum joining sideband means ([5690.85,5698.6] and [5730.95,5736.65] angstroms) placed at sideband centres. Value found 0.068 mag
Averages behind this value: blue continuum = 11.9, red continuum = 12.1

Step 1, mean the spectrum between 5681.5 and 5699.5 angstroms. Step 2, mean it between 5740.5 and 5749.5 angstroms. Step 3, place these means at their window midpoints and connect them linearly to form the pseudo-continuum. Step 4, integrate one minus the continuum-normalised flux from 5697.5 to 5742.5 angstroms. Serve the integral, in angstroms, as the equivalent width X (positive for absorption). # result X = 1.7 angstroms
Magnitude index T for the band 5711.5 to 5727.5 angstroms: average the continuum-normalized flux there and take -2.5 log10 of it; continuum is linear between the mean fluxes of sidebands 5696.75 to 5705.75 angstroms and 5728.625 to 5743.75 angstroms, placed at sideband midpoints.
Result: -0.02 mag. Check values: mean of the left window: 11.4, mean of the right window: 11.8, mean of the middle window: 11.8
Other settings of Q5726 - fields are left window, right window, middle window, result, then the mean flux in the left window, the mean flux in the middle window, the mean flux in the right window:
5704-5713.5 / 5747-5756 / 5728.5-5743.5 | -0.2 angstroms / 11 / 11.8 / 11.9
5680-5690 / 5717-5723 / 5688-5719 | 0.7 angstroms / 11.7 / 11.5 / 11.9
